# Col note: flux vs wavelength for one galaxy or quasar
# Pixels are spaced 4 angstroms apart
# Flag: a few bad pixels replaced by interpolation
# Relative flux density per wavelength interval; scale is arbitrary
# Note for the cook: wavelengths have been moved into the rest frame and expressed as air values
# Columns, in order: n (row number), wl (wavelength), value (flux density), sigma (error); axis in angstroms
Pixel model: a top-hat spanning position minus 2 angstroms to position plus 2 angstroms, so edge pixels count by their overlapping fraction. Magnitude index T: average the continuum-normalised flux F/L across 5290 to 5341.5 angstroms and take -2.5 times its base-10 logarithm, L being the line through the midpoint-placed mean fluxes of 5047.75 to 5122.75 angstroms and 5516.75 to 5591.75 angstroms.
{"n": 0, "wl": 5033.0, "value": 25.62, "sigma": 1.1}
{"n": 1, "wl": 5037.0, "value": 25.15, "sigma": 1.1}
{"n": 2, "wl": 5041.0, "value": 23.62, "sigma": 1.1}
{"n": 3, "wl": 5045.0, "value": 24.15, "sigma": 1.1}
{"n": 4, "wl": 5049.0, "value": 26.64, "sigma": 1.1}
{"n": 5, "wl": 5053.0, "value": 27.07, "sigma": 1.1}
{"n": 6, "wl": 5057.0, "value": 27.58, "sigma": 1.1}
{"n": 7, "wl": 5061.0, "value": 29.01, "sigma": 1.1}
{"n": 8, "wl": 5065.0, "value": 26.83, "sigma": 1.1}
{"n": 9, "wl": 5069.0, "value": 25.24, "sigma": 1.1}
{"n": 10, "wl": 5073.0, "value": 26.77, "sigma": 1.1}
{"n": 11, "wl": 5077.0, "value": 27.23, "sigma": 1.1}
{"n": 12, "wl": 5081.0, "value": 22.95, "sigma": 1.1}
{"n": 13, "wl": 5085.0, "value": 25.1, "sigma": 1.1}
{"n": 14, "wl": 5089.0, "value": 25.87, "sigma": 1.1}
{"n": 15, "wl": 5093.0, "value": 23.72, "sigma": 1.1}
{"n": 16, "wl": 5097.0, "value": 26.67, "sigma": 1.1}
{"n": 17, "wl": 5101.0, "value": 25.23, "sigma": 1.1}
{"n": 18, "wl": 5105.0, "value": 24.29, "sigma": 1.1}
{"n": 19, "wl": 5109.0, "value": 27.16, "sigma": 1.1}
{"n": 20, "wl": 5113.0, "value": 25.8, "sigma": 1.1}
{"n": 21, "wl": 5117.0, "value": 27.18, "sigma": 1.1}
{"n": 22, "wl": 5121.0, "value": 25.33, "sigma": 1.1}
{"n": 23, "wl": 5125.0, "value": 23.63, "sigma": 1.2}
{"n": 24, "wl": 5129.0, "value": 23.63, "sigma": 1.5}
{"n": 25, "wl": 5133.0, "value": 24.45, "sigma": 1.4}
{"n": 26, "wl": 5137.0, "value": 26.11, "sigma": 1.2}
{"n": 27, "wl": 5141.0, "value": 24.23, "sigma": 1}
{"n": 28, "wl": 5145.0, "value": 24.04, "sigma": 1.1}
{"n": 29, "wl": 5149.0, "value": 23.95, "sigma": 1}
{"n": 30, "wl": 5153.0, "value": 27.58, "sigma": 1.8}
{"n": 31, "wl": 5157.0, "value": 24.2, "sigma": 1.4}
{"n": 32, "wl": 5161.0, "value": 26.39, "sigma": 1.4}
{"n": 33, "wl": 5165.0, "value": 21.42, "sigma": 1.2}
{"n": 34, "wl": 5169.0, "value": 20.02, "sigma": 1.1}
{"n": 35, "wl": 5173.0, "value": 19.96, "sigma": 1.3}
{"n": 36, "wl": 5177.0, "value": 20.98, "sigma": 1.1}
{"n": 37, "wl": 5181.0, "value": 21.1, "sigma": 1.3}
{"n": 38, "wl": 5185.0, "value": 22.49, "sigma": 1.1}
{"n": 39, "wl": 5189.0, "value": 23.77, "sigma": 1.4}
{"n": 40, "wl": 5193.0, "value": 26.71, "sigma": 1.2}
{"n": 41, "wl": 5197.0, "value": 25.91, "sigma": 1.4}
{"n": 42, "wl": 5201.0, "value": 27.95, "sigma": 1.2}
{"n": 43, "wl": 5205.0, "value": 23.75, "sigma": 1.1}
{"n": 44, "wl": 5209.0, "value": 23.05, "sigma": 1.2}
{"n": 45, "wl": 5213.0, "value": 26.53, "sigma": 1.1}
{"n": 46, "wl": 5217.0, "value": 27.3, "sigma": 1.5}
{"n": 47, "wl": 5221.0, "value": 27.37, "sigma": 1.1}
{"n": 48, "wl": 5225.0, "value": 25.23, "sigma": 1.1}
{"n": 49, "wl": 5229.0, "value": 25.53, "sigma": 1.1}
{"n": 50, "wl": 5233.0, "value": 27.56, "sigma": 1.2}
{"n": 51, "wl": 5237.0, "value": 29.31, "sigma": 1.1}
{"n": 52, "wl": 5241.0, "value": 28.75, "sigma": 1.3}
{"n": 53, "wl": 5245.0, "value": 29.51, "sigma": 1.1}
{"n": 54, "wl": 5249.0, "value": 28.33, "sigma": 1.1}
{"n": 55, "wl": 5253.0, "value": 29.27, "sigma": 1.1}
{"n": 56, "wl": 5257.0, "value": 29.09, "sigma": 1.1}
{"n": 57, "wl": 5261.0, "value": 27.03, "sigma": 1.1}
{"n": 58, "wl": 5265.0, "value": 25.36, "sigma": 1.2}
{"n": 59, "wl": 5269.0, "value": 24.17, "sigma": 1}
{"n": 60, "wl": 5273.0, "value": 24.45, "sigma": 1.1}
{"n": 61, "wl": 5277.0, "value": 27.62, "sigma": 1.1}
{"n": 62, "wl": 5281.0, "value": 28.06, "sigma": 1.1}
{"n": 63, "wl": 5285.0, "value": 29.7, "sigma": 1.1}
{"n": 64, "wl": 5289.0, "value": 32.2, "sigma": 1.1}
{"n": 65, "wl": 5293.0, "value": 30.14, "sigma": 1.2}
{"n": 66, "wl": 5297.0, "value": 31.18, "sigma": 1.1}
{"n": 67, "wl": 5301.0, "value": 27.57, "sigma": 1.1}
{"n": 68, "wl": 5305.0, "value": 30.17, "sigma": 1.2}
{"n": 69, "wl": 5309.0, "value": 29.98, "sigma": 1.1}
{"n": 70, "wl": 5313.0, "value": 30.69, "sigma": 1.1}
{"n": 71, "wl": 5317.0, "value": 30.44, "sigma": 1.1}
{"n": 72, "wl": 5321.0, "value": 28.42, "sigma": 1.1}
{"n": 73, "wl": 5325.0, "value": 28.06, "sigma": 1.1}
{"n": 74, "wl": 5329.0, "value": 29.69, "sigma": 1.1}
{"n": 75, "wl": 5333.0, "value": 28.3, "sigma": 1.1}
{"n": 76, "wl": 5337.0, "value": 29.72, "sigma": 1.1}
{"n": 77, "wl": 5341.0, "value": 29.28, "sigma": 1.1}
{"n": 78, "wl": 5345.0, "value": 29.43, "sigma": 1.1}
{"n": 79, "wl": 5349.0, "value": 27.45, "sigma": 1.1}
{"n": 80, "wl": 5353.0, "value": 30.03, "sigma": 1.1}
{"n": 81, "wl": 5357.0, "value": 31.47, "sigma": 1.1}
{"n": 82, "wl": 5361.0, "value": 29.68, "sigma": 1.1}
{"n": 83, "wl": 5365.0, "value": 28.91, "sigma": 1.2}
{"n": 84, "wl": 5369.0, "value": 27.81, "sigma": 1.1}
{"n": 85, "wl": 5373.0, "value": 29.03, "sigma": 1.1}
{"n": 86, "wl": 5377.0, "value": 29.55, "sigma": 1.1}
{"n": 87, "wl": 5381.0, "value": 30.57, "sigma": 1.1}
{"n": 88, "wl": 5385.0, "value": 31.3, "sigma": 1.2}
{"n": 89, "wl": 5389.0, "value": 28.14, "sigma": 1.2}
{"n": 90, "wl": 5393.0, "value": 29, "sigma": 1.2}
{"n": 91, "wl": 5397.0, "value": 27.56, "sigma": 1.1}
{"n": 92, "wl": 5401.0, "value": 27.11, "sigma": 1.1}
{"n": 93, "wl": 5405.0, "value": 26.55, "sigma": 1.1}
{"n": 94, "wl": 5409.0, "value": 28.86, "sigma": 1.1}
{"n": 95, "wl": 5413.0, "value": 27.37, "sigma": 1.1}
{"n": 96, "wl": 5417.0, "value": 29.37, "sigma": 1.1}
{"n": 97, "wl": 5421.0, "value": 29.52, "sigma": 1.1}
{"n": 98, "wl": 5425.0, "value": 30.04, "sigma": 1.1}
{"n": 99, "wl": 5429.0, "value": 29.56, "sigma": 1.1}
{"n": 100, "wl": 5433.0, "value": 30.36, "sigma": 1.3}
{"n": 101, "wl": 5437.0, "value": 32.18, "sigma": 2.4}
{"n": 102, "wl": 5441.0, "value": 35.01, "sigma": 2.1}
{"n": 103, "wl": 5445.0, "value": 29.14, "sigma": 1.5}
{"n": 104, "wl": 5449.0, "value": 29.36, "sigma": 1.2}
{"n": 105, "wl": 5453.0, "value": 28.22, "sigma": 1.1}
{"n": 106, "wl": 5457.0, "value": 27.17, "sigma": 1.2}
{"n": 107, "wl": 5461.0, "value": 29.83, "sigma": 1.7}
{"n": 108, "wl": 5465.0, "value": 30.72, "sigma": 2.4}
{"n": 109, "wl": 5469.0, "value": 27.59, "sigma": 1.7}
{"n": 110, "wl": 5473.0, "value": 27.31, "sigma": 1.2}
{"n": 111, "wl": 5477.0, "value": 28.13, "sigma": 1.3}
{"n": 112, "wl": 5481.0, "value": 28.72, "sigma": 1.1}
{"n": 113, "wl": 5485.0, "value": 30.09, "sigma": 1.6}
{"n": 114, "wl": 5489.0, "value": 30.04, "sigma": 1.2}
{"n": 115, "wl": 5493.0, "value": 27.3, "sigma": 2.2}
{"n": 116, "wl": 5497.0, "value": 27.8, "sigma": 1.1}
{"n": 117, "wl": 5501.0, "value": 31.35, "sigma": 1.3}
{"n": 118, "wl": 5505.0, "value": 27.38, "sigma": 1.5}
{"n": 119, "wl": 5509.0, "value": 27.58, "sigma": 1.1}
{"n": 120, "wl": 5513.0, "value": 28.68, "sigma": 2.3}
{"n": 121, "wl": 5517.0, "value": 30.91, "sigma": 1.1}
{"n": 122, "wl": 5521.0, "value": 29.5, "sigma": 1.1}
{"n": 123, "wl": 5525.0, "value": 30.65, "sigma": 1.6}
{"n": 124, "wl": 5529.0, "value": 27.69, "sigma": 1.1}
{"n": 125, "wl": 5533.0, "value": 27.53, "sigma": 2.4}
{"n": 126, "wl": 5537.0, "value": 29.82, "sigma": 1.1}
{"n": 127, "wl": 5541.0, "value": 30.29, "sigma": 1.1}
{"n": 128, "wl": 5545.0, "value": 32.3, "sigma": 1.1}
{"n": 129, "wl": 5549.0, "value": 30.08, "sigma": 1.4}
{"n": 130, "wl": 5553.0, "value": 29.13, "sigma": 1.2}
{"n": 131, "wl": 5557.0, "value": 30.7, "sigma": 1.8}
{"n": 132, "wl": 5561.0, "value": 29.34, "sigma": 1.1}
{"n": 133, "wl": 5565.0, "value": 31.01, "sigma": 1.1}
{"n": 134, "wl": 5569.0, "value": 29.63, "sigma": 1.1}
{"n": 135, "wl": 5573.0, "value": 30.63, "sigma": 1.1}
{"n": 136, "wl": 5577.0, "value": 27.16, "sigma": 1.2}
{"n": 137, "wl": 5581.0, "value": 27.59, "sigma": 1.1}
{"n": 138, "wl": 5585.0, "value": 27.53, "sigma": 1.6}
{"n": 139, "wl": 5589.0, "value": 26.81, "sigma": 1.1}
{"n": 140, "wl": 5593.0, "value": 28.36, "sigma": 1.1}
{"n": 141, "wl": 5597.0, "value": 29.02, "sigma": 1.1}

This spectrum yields -0.07 mag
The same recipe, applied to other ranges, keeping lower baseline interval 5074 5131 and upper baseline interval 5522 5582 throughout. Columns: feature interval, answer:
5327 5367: -0.07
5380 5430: -0.02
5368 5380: -0.04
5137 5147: 0.05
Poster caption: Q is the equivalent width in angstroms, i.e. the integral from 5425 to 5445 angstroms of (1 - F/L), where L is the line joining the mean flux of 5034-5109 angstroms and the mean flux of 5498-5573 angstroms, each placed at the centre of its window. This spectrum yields -1.8 angstroms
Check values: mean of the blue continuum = 25.8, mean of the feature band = 31.3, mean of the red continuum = 29.6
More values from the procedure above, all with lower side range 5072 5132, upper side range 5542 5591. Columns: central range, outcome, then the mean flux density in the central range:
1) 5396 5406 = 0.30 angstroms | 27.1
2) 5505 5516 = 0.23 angstroms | 28.2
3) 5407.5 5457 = -2.86 angstroms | 29.8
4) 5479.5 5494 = -0.26 angstroms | 29.2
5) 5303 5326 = -2.14 angstroms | 29.7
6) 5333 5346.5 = -0.95 angstroms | 29.3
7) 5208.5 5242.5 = -0.60 angstroms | 26.9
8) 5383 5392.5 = -0.62 angstroms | 29.6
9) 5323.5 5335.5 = -0.64 angstroms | 28.8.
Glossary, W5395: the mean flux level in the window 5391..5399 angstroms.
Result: 28.3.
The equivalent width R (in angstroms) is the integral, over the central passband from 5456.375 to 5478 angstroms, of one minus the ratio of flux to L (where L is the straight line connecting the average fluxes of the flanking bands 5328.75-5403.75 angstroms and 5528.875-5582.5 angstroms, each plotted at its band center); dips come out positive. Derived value 0.6 angstroms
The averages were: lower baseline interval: 29.1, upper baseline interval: 29.6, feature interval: 28.6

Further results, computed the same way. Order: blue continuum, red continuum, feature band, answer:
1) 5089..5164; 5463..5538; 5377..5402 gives -1.17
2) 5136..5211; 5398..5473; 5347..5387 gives -2.50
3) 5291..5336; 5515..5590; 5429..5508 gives 0.32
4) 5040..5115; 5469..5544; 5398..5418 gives 0.34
